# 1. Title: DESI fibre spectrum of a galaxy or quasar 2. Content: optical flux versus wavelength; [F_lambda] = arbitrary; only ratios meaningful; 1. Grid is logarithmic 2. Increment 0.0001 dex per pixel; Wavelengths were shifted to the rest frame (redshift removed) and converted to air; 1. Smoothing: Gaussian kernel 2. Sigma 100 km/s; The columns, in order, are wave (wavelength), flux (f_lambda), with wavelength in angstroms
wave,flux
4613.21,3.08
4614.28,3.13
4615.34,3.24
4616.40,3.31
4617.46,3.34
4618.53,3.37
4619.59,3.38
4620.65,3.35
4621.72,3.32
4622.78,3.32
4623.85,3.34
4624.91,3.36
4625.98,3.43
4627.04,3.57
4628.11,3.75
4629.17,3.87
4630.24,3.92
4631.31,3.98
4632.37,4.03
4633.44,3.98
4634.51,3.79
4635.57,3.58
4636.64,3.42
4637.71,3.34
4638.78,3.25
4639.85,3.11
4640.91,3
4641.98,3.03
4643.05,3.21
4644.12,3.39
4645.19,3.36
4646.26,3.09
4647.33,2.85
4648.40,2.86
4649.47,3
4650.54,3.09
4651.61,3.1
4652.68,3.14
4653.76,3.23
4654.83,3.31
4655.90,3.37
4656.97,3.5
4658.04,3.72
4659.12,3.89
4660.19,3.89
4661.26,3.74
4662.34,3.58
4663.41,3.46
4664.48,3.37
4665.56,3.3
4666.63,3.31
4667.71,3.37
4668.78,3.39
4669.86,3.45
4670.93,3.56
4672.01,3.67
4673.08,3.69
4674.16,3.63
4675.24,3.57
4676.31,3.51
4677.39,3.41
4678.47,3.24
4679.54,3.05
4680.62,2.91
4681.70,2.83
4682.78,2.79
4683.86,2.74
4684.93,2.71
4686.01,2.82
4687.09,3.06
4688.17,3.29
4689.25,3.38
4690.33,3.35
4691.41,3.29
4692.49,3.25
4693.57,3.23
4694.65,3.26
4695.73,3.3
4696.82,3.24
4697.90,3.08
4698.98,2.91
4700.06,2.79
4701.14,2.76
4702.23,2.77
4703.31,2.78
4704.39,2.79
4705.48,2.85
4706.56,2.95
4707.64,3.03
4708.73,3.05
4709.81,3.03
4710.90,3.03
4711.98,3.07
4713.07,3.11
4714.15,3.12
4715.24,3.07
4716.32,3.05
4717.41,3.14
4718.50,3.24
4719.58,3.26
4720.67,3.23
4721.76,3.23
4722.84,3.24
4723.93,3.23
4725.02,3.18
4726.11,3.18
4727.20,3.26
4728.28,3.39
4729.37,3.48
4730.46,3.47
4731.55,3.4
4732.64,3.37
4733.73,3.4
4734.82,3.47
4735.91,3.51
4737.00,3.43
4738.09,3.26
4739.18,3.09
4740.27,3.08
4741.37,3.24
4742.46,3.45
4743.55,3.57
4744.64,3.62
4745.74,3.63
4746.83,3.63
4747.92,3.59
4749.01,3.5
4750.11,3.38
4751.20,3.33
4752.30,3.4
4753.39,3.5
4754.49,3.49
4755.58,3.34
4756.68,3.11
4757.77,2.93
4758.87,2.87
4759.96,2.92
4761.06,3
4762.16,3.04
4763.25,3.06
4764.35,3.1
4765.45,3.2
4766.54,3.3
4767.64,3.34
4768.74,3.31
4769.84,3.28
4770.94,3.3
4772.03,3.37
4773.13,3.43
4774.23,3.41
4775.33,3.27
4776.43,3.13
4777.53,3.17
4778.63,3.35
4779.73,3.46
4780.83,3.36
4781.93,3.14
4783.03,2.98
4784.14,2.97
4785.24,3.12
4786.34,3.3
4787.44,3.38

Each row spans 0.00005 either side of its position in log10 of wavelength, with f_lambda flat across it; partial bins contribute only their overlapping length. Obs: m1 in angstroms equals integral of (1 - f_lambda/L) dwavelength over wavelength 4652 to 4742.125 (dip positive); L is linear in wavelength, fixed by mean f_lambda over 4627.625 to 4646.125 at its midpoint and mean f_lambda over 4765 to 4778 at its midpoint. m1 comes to 4.8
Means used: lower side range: 3.52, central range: 3.24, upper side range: 3.3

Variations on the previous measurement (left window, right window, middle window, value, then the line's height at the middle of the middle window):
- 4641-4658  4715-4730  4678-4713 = 2.10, 3.21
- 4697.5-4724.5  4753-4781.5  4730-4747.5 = -1.59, 3.13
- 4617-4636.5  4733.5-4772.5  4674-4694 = 1.79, 3.46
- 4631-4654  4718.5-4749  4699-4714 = 1.88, 3.35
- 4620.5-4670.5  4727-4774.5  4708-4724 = 1.05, 3.36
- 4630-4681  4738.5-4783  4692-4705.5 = 1.42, 3.36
